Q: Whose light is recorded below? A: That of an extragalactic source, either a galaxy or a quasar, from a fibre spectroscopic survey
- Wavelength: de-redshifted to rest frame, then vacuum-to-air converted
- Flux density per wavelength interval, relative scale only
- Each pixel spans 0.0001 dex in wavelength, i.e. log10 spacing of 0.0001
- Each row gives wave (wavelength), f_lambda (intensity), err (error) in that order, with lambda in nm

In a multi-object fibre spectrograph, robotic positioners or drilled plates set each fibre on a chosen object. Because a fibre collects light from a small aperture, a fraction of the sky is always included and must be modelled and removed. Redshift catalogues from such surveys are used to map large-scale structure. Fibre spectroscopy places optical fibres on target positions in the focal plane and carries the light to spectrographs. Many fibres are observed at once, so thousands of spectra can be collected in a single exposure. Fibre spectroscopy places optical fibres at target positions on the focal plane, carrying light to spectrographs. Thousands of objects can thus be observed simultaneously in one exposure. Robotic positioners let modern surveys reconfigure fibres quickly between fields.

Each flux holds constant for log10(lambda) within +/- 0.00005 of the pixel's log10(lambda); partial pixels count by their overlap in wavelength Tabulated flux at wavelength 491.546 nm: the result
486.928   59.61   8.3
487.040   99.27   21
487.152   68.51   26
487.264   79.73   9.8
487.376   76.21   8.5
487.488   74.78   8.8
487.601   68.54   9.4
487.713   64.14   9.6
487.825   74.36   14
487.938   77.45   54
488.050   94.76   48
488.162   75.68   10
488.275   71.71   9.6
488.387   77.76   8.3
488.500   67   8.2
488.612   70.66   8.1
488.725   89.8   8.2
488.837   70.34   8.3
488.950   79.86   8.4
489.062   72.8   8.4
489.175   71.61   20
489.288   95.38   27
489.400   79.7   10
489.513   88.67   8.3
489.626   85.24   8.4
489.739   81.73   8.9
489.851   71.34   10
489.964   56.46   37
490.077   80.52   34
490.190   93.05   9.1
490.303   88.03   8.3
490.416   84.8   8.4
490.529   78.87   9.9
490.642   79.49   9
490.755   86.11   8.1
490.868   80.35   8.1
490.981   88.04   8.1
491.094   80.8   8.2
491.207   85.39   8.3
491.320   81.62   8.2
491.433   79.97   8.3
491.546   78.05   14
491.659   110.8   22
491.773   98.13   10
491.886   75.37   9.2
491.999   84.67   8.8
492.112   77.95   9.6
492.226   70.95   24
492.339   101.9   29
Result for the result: 78.05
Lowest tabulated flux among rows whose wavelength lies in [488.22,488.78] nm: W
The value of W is 67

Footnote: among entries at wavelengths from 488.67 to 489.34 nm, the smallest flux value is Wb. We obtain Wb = 70.34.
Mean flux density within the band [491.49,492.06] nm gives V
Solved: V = 89.4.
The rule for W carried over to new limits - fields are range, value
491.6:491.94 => 75.37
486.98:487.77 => 64.14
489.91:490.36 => 56.46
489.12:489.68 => 71.61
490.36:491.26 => 78.87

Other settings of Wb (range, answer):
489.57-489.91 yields 71.34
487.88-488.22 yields 75.68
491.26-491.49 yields 79.97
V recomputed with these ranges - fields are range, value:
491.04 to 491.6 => 81.3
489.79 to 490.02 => 64.5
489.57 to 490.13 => 75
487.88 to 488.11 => 85.9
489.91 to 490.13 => 68.4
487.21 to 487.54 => 77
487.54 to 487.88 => 69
